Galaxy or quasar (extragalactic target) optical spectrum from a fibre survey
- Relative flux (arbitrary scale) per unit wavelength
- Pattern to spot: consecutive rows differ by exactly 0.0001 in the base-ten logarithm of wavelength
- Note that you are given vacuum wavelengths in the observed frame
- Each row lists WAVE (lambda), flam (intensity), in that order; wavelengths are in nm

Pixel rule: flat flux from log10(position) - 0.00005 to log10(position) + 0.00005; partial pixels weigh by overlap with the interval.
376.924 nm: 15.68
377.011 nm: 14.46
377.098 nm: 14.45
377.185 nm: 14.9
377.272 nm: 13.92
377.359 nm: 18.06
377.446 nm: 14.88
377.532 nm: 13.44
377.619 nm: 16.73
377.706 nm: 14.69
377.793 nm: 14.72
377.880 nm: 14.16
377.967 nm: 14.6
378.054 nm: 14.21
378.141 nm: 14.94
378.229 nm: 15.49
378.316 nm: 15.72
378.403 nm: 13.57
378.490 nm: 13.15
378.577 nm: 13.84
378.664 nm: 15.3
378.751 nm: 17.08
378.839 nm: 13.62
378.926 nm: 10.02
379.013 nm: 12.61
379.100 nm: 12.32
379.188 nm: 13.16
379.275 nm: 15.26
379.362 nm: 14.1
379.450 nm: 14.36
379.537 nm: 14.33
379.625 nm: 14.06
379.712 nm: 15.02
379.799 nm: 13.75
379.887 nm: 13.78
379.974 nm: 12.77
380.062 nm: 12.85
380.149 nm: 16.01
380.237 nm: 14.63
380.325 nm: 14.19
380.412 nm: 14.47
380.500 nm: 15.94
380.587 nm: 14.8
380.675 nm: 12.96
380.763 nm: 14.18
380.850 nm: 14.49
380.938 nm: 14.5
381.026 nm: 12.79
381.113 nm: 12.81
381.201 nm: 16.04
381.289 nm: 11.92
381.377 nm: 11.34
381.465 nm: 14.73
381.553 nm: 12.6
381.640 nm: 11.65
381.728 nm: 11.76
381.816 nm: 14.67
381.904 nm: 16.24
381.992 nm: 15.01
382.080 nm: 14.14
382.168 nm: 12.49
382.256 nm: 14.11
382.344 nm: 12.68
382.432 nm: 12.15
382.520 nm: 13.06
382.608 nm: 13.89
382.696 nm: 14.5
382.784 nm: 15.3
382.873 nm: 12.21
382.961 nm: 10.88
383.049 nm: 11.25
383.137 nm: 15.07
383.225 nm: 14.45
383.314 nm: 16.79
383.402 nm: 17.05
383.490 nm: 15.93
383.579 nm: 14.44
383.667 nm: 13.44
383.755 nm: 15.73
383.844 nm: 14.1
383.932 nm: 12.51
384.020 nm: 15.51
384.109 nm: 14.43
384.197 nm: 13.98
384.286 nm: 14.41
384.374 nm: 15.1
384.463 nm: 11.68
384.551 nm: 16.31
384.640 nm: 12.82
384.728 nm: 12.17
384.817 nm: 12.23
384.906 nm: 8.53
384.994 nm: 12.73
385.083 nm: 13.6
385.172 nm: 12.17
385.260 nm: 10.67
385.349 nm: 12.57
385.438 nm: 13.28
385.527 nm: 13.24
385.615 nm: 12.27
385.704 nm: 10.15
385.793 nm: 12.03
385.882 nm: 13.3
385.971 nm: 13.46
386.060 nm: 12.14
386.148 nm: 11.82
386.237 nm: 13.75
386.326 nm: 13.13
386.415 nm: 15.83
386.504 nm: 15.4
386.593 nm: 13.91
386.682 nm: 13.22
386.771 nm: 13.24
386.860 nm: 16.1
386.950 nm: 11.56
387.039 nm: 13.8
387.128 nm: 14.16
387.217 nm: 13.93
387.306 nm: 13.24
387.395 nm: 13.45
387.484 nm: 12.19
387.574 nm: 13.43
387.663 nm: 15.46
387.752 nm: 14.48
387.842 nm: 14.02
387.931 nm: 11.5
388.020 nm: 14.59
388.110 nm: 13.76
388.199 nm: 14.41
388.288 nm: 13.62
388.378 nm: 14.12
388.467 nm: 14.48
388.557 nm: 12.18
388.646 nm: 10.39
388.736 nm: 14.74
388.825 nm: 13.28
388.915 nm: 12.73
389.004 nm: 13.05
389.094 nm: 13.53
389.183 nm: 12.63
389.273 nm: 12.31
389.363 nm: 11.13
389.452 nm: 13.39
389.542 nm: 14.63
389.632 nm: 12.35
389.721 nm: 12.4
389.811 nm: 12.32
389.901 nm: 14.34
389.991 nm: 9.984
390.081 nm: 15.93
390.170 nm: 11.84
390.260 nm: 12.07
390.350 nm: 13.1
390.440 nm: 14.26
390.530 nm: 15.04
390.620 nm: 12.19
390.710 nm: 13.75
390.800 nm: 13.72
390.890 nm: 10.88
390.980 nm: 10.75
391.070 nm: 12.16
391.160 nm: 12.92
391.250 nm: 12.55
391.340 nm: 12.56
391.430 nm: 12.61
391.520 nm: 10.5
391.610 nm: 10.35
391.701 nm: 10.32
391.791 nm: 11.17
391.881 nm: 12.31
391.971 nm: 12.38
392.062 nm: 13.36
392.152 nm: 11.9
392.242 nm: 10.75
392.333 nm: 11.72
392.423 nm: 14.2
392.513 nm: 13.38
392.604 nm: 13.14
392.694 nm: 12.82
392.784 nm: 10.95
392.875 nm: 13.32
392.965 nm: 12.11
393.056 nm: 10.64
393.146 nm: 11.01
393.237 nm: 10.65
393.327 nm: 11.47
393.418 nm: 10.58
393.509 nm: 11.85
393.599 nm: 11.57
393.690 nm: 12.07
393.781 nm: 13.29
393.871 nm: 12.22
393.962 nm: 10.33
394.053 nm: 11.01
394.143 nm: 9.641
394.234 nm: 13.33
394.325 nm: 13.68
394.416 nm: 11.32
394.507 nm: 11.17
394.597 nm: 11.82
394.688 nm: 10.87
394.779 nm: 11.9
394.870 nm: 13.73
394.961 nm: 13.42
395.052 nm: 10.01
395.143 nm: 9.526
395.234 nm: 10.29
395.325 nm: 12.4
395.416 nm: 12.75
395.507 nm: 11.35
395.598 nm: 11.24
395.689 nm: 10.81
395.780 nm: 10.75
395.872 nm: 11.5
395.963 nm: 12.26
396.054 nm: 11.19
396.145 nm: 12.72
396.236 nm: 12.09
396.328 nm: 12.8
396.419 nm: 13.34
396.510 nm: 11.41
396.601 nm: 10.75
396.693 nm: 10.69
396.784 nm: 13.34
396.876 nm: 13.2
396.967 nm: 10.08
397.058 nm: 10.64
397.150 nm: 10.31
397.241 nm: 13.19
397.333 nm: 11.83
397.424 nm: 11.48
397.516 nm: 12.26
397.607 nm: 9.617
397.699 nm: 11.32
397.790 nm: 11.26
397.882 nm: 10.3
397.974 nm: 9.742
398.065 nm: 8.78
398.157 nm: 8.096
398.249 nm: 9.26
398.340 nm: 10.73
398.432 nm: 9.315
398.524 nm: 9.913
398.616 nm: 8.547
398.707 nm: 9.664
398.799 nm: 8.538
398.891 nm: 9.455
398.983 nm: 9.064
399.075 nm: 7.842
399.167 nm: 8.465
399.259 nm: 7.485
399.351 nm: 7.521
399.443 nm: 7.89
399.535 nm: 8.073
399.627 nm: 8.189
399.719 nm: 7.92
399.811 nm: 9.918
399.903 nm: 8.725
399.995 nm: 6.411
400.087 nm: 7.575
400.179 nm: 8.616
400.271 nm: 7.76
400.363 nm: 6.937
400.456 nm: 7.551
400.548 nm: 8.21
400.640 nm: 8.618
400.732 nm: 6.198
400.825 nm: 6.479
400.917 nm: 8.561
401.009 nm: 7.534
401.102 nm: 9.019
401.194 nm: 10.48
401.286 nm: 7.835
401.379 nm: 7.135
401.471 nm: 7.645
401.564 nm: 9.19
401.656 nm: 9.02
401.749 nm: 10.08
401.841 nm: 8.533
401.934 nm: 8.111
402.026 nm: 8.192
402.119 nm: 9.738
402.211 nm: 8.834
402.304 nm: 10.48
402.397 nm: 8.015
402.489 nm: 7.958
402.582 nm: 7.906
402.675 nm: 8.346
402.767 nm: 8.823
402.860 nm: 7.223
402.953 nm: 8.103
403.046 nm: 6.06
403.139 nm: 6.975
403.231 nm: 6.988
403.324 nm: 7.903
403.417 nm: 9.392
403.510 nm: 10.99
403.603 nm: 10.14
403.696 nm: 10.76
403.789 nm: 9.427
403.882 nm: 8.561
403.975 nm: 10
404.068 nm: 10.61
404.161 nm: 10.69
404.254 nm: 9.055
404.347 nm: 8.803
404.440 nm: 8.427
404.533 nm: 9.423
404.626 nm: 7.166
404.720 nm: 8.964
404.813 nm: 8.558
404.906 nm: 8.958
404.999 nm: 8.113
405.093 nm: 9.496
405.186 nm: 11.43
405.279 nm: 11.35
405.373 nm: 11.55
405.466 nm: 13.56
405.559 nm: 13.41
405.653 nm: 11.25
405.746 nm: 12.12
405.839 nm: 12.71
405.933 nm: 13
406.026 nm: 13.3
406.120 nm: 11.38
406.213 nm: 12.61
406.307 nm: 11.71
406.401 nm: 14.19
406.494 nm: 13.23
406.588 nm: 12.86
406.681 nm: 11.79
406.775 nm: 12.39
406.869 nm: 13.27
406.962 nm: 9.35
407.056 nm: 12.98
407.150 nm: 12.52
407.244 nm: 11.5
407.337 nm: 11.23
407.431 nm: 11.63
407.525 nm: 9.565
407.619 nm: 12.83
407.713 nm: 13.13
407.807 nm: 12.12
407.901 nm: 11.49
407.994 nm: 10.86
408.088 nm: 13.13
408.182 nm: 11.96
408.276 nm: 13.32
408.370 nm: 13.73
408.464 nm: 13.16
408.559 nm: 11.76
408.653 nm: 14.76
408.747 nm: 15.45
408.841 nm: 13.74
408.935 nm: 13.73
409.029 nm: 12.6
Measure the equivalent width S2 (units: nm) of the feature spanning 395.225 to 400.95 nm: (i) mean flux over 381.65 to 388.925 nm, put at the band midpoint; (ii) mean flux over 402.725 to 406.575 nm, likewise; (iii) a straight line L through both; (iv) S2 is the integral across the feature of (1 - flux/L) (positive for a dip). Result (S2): 0.74 nm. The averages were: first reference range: 13.5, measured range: 9.89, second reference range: 10.2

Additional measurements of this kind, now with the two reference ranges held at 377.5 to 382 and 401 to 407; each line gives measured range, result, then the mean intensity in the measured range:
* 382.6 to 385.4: -0.064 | 13.6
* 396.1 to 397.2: -0.064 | 11.8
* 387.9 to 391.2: -0.167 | 13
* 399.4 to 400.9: 0.385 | 7.83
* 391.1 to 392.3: 0.017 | 11.8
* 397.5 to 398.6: 0.096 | 9.95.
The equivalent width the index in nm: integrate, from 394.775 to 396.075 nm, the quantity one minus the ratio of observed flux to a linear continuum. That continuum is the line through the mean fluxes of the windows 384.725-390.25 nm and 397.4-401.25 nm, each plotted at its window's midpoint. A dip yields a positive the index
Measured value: -0.17 nm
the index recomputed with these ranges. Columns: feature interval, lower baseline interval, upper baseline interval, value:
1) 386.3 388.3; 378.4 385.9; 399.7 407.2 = -0.19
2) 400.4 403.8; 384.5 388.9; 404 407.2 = 0.92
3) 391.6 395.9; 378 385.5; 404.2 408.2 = 0.29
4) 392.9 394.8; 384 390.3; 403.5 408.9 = 0.15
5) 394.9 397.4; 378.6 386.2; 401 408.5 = -0.01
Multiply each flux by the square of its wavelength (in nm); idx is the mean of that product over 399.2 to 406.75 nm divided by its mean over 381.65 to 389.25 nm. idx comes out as 0.76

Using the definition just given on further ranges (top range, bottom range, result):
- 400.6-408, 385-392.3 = 0.84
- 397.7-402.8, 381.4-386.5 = 0.69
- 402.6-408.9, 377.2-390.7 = 0.90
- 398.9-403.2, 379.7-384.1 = 0.65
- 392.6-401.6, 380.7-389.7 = 0.81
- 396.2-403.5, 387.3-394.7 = 0.76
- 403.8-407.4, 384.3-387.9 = 0.93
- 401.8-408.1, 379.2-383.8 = 0.84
